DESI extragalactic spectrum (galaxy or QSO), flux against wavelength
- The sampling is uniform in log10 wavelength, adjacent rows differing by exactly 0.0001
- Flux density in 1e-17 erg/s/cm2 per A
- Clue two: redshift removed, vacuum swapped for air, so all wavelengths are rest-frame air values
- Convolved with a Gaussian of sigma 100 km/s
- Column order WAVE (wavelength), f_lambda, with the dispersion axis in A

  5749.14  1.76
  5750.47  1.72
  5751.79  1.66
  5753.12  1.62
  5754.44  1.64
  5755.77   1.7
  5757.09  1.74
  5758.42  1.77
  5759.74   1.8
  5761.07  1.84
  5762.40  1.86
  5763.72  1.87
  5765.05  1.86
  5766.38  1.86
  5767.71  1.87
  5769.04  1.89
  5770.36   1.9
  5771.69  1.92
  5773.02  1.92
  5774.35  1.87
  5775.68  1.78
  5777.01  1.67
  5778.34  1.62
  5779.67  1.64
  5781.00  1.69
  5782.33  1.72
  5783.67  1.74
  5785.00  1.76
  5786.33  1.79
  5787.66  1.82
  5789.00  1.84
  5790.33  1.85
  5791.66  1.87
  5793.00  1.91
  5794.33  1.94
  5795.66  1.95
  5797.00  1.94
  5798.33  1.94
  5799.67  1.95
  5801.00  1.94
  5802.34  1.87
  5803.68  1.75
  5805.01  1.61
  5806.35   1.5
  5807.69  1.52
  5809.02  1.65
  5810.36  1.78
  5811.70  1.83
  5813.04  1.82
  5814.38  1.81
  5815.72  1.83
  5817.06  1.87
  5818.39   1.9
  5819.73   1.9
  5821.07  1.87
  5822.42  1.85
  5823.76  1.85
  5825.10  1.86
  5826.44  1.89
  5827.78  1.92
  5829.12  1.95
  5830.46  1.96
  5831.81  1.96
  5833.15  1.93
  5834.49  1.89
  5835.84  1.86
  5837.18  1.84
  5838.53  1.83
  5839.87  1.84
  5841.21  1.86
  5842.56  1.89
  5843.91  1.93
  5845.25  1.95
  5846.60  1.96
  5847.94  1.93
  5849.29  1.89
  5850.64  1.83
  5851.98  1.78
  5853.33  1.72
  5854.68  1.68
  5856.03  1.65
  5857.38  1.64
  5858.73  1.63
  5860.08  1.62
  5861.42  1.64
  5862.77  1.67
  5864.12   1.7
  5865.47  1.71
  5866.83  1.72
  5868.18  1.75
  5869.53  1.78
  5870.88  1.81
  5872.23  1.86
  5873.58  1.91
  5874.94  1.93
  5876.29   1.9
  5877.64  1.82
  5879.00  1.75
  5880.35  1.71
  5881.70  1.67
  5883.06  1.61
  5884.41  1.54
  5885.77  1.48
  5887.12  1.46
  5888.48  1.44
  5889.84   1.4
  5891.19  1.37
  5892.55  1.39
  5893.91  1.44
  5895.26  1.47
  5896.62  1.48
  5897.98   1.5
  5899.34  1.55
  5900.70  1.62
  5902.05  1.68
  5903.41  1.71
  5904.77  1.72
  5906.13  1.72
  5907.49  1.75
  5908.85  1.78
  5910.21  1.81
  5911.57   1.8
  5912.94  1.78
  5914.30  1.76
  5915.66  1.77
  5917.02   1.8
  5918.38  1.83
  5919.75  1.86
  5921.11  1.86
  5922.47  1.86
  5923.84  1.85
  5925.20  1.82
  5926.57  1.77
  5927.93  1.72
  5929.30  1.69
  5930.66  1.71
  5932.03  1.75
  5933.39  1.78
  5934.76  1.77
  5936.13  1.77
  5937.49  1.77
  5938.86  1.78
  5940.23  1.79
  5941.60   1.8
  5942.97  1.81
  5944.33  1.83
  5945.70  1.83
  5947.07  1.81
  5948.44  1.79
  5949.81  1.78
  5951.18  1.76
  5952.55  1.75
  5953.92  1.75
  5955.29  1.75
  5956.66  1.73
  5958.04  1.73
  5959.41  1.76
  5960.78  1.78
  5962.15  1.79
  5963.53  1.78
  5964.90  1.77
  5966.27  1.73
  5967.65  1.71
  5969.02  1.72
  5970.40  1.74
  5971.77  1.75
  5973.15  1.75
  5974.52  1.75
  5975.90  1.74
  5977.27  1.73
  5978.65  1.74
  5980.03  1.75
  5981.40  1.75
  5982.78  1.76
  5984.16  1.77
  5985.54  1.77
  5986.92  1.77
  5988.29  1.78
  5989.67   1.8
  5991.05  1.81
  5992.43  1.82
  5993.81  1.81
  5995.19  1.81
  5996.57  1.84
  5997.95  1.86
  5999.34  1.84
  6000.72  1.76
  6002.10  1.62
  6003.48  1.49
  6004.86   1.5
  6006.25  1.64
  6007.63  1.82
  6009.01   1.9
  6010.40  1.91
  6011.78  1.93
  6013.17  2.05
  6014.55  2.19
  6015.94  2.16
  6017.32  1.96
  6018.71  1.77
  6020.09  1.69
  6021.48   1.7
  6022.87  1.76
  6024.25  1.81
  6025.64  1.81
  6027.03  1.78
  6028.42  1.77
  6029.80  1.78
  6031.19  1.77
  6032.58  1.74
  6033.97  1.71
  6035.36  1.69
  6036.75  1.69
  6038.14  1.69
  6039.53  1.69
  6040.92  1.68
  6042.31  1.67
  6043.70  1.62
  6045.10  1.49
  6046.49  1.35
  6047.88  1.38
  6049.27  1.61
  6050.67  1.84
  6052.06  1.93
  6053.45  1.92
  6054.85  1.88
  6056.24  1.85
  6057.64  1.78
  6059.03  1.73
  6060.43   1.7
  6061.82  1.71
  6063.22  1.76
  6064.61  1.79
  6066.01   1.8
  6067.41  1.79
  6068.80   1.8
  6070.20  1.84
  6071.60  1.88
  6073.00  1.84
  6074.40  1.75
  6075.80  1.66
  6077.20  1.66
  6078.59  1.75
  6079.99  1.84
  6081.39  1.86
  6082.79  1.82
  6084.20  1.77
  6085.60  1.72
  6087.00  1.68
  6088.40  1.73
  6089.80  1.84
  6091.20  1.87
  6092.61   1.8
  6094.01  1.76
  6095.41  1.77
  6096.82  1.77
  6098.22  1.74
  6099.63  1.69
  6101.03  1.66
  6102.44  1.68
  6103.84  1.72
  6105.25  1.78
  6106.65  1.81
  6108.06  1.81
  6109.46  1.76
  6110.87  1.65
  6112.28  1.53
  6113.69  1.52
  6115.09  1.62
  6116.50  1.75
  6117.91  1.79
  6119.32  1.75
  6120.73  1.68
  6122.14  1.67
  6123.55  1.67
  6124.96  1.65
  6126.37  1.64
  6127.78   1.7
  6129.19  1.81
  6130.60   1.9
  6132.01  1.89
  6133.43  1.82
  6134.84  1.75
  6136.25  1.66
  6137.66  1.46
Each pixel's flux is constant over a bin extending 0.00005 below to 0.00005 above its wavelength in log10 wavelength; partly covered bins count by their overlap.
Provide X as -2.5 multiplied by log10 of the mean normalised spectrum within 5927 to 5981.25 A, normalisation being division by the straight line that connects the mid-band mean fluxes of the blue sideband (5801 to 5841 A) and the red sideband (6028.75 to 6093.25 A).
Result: 0.01 mag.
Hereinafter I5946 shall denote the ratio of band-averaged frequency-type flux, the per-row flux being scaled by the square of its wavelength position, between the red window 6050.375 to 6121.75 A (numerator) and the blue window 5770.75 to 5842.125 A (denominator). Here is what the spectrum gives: 1.06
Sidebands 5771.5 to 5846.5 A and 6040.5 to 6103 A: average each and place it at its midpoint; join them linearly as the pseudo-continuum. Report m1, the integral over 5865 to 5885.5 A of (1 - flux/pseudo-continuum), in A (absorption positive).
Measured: 0.6 A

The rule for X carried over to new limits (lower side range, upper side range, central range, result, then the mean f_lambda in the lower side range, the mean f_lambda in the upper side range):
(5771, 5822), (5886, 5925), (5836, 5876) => -0.04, 1.8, 1.66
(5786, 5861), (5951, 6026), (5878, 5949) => 0.07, 1.83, 1.78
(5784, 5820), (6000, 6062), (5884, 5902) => 0.21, 1.82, 1.75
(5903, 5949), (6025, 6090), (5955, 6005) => 0.01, 1.78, 1.74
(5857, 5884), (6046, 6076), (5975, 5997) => -0.02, 1.74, 1.76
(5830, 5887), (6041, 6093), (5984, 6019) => -0.04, 1.78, 1.75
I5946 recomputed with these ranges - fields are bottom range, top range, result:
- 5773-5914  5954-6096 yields 1.07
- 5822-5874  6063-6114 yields 1.05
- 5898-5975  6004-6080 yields 1.04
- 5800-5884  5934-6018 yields 1.04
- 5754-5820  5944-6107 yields 1.06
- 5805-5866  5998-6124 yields 1.05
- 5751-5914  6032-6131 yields 1.07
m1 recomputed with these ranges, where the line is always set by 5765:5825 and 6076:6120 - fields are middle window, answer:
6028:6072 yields 0.6 A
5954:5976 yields 0.3 A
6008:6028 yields -1.4 A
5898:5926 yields 0.4 A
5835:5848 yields -0.6 A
